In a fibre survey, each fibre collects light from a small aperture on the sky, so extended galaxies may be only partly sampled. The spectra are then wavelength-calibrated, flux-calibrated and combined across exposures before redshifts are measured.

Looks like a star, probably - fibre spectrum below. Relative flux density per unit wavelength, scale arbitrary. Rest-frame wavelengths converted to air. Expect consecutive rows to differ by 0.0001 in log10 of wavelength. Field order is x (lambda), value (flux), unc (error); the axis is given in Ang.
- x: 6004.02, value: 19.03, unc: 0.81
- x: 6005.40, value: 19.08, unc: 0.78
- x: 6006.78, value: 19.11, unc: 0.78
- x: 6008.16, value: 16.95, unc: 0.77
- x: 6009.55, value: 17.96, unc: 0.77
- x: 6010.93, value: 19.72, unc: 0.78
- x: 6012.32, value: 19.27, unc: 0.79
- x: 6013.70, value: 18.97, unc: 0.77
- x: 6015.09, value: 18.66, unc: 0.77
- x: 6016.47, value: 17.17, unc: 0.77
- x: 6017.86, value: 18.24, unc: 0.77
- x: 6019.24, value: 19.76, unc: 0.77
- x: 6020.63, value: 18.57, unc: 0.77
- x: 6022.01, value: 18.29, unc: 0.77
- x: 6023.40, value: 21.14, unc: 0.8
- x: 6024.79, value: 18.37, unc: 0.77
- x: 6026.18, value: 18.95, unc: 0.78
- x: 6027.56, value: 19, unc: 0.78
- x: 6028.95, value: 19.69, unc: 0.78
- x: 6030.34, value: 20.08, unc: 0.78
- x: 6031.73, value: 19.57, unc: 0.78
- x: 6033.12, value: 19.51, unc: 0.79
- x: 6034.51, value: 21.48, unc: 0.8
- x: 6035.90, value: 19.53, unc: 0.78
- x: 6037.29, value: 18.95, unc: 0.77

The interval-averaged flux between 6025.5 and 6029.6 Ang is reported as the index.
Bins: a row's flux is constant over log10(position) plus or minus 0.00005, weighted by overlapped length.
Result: 19.2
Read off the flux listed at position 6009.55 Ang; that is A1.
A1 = 17.96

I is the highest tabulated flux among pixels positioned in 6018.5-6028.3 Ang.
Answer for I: 21.14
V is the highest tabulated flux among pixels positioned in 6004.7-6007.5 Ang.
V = 19.11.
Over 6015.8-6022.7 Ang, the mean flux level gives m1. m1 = 18.4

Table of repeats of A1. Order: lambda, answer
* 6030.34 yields 20.08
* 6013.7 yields 18.97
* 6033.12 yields 19.51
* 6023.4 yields 21.14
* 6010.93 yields 19.72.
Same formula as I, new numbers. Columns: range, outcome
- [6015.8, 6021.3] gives 19.76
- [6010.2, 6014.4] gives 19.72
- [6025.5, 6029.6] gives 19.69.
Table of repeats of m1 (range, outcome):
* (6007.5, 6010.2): 17.4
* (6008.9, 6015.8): 18.9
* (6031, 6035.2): 20.2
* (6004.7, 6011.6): 18.6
